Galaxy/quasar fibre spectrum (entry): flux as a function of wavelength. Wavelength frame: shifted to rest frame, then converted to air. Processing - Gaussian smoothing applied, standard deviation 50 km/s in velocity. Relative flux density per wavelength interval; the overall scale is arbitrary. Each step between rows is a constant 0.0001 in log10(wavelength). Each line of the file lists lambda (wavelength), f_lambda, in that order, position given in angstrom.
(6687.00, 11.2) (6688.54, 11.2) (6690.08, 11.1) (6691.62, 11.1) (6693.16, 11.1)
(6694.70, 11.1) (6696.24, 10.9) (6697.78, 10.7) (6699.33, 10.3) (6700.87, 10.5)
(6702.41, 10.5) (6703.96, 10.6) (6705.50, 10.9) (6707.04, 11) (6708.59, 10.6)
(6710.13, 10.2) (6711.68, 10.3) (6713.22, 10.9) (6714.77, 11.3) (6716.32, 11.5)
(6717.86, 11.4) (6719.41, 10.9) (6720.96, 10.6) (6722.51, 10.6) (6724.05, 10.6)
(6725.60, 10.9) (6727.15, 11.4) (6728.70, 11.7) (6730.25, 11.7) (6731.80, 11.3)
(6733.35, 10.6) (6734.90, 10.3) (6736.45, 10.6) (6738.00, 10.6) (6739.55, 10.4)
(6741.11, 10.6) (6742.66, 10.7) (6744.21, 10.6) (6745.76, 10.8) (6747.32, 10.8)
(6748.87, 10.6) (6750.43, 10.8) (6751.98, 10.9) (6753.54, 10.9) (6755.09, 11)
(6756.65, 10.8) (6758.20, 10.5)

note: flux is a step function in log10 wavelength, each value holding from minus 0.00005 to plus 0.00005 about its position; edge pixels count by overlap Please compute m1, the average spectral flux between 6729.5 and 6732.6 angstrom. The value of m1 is 11.5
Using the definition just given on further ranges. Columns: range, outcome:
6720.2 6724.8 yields 10.6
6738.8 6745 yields 10.6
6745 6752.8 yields 10.8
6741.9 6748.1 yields 10.7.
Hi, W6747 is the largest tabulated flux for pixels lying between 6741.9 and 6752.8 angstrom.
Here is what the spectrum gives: 10.9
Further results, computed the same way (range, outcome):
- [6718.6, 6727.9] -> 11.4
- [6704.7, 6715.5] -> 11.3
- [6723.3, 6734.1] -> 11.7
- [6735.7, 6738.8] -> 10.6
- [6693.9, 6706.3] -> 11.1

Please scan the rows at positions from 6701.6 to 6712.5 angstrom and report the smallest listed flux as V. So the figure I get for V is 10.2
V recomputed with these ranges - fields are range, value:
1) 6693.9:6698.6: 10.7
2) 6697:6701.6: 10.3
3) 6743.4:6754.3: 10.6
